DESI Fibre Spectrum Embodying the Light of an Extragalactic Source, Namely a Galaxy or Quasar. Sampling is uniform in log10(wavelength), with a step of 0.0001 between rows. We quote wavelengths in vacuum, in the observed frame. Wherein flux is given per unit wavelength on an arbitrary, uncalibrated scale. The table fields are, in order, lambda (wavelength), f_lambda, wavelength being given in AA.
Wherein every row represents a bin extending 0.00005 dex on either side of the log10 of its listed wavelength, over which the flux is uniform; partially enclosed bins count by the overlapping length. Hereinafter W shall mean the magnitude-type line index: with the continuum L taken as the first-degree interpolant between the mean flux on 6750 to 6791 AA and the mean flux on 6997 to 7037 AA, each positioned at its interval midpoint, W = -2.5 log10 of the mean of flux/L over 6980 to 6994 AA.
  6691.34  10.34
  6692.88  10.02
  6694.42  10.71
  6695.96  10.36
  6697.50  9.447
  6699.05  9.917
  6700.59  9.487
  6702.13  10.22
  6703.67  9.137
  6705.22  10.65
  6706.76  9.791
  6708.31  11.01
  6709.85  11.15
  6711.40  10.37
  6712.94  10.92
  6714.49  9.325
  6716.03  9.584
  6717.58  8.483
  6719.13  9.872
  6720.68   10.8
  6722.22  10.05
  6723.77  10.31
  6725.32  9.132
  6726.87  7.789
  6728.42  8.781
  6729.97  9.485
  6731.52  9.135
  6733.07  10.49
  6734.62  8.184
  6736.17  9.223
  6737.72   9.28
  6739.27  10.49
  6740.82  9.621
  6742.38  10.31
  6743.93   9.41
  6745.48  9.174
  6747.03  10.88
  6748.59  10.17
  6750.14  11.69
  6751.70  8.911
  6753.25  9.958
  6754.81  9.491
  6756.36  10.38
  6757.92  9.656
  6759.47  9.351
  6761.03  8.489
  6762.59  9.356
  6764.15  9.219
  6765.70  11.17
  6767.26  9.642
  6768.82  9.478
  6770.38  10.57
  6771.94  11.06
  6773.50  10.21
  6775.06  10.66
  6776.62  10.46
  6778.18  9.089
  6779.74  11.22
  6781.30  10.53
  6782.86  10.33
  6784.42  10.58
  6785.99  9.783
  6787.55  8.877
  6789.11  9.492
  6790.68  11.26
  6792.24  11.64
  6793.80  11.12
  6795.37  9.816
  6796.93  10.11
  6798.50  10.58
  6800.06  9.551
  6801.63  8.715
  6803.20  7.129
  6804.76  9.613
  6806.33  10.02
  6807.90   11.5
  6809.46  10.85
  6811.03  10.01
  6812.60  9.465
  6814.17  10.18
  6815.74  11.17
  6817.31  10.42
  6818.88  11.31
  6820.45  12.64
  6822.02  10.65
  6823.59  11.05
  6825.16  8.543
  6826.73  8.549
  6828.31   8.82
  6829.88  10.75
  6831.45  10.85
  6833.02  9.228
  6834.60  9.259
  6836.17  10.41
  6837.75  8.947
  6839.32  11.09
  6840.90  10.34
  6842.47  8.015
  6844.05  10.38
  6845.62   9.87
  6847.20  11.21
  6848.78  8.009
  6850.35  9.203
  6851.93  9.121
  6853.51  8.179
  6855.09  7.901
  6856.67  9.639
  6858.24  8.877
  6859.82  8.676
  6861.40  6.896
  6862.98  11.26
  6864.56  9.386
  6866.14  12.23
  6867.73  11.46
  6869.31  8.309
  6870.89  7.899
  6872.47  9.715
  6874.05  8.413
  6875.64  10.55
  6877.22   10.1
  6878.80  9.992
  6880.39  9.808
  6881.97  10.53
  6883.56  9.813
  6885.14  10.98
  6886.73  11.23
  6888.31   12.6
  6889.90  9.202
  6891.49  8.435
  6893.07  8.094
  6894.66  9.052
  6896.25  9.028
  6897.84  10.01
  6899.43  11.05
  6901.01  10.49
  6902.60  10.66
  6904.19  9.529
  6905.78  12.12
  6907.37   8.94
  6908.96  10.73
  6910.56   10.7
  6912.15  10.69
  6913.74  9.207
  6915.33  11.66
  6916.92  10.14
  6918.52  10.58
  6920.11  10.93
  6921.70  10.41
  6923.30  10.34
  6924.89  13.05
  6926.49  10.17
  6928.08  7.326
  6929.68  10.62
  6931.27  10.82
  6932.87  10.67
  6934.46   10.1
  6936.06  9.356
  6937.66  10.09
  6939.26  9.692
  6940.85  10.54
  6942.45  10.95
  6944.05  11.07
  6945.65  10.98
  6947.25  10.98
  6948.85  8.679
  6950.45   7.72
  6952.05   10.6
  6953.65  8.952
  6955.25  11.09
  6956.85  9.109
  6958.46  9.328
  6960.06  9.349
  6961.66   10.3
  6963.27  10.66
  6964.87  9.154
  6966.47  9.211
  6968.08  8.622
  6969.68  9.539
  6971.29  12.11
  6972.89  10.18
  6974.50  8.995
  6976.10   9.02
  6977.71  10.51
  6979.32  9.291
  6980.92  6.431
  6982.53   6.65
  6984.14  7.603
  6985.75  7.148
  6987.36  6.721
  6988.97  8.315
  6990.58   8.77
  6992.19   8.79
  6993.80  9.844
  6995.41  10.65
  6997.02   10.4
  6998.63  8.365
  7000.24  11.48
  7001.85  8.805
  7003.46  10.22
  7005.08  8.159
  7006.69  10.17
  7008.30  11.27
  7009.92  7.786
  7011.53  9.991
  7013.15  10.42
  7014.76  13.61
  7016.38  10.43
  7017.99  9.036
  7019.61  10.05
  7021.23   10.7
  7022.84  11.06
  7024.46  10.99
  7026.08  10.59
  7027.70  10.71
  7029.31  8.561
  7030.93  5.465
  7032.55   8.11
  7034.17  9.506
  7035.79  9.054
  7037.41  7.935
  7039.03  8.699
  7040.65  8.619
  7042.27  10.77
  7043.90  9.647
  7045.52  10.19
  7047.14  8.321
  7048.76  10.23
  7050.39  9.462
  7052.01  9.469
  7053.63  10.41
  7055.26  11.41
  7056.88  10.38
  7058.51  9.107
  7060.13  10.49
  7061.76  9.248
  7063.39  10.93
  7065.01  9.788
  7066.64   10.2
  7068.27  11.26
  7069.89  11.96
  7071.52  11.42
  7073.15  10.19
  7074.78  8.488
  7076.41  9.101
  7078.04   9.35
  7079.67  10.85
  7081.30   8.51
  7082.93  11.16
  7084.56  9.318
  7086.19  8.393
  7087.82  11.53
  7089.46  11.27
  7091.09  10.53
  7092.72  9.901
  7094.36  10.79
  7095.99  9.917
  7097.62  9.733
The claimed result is 0.26 mag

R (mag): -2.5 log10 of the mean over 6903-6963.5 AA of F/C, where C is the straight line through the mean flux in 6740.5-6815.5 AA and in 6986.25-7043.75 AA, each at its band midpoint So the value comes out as -0.06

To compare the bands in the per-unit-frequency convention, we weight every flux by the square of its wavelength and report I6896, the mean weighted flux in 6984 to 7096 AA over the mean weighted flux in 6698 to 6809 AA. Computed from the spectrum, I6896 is 1.07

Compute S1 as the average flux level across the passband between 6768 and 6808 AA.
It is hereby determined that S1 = 10.1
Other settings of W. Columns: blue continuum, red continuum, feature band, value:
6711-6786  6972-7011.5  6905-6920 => -0.14 mag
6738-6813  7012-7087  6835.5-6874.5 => 0.06 mag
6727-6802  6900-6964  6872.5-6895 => 0.02 mag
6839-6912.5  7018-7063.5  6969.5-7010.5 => 0.06 mag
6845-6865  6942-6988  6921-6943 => -0.11 mag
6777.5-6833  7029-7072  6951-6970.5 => 0.02 mag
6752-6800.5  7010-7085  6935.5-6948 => -0.05 mag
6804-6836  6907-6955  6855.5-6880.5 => 0.08 mag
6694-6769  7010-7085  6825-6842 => 0.01 mag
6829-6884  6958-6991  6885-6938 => -0.11 mag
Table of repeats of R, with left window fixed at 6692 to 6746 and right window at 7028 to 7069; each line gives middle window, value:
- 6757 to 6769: 0.02 mag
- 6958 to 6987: 0.06 mag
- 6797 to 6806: 0.05 mag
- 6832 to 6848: -0.02 mag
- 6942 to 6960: -0.04 mag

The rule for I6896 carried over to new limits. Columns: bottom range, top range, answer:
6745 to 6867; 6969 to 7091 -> 1.04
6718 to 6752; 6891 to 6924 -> 1.10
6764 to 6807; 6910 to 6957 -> 1.06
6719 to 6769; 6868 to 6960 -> 1.09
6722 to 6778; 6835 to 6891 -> 1.03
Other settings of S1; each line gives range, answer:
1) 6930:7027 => 9.71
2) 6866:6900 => 9.88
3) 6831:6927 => 9.92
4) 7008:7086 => 9.86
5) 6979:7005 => 8.69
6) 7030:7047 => 8.78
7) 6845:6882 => 9.44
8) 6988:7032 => 9.78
